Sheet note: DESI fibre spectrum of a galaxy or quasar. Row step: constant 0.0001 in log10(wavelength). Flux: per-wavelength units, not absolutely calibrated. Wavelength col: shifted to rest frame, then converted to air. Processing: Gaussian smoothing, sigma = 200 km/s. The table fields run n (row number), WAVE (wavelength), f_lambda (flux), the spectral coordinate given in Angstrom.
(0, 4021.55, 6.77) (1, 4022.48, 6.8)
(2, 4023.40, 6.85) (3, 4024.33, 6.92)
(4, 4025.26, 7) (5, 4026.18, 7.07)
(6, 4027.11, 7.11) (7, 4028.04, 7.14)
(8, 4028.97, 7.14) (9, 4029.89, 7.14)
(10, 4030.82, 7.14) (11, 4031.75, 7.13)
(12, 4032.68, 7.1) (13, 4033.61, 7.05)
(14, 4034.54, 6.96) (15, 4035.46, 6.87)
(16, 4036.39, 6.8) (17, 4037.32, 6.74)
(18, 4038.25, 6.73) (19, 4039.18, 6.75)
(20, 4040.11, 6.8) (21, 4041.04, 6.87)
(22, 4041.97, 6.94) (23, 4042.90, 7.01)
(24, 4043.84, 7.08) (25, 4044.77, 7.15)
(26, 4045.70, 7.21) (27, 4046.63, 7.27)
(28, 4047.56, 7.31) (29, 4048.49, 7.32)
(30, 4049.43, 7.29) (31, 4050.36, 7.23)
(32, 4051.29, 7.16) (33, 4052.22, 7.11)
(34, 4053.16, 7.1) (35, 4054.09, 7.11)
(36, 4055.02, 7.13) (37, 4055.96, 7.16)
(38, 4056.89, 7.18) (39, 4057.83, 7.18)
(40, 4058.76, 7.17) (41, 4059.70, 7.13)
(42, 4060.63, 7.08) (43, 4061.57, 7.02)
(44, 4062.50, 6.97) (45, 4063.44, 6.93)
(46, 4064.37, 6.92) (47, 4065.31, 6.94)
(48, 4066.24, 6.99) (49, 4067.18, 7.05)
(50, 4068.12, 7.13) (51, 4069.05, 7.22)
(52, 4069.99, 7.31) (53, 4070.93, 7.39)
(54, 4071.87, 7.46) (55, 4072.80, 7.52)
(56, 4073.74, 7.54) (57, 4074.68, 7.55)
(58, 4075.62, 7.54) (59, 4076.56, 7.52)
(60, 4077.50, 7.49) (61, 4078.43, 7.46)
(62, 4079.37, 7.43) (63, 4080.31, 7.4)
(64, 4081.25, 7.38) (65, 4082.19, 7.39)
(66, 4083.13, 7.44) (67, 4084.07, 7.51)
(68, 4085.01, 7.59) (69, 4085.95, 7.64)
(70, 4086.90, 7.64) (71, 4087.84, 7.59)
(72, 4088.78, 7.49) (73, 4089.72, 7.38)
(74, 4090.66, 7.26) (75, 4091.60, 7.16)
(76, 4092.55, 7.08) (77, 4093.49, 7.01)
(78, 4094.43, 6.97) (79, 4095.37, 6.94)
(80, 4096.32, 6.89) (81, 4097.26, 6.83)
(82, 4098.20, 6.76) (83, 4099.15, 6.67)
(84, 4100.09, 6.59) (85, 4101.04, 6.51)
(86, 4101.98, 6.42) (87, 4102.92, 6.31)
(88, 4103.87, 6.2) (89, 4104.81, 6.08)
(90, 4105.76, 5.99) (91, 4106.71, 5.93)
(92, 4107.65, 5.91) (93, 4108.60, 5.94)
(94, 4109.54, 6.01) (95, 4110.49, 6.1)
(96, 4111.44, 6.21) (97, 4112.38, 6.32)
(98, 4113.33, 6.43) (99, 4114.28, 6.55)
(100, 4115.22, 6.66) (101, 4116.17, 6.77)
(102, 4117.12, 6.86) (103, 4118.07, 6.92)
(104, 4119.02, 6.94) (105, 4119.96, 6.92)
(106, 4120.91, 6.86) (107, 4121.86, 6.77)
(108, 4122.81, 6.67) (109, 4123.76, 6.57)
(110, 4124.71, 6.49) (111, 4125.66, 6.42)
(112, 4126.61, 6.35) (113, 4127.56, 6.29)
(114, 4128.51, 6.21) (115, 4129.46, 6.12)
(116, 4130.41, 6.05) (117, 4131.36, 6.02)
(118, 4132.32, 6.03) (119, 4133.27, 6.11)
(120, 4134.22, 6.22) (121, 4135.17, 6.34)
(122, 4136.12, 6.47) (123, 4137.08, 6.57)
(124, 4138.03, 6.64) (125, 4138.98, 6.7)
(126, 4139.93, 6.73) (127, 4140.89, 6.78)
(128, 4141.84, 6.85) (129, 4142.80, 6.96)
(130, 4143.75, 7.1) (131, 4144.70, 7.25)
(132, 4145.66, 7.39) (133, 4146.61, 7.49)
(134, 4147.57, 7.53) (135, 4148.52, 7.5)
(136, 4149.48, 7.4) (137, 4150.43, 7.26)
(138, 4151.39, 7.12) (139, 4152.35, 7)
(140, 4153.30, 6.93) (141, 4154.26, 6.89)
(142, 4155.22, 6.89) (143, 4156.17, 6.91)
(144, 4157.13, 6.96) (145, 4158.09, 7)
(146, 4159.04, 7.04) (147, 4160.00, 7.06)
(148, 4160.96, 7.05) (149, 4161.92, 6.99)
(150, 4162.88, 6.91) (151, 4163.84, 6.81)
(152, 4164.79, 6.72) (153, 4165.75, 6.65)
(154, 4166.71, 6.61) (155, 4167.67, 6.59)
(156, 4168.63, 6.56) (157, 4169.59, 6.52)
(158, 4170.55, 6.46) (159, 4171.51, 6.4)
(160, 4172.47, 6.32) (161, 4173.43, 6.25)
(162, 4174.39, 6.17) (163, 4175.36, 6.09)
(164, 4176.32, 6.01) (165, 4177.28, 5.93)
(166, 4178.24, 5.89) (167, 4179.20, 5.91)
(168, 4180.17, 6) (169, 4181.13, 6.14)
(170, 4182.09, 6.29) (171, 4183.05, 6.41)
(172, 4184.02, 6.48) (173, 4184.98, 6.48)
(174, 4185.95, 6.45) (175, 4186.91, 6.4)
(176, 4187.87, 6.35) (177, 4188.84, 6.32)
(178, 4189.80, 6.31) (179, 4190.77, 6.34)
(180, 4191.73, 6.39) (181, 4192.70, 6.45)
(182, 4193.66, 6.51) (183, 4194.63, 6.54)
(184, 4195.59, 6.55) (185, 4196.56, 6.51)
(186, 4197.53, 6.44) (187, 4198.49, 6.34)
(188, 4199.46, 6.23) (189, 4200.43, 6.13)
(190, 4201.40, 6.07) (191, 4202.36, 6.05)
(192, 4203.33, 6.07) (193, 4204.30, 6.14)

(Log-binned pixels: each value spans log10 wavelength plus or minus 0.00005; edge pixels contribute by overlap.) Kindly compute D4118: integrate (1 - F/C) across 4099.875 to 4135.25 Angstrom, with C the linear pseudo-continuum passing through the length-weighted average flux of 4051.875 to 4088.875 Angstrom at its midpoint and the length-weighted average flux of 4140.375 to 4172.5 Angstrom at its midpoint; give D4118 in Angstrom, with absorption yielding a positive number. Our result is 3.65 Angstrom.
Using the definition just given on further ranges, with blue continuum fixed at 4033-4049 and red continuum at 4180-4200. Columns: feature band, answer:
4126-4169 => -1.5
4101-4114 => 1.1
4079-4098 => -1.4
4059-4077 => -0.9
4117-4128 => 0.0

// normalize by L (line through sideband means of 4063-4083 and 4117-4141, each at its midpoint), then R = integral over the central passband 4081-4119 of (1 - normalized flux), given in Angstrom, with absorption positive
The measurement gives 0.8 Angstrom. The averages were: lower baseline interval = 7.32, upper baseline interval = 6.49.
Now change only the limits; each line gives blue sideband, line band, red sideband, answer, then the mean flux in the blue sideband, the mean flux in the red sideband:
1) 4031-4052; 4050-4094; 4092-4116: -3.44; 7.04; 6.46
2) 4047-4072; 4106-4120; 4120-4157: 0.93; 7.14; 6.74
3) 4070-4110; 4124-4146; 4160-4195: 0.61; 7.02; 6.42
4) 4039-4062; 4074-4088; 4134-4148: -0.93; 7.11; 6.88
